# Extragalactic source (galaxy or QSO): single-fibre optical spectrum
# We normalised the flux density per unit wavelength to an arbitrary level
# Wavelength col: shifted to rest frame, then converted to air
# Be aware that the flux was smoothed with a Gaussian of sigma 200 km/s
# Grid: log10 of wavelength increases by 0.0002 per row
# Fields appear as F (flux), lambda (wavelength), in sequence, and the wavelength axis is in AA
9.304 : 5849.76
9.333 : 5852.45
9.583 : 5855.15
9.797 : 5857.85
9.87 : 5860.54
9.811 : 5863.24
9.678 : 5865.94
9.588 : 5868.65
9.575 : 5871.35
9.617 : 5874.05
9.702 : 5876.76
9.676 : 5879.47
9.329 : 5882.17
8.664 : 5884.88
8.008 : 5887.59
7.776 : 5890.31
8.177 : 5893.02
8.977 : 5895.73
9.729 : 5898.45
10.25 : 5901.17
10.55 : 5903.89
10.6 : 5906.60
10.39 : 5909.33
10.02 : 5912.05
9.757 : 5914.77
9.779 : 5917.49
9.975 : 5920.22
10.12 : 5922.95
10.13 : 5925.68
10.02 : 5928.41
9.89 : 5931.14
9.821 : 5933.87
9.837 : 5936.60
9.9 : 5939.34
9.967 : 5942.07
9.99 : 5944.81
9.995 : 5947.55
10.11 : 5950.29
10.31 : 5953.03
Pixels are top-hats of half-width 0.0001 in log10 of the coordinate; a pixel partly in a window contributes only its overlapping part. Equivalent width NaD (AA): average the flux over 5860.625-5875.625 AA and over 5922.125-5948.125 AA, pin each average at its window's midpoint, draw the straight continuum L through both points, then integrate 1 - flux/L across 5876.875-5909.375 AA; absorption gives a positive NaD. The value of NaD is 1.5 AA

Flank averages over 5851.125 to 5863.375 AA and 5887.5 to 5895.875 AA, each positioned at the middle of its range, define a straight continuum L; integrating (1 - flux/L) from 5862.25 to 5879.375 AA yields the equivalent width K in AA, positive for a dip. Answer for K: -1.1 AA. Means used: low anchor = 9.67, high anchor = 8.16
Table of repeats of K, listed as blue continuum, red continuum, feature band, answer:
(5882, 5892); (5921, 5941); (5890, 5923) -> -2.5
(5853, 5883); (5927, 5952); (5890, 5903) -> 0.8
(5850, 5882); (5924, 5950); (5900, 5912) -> -0.7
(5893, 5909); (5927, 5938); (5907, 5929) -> -0.4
